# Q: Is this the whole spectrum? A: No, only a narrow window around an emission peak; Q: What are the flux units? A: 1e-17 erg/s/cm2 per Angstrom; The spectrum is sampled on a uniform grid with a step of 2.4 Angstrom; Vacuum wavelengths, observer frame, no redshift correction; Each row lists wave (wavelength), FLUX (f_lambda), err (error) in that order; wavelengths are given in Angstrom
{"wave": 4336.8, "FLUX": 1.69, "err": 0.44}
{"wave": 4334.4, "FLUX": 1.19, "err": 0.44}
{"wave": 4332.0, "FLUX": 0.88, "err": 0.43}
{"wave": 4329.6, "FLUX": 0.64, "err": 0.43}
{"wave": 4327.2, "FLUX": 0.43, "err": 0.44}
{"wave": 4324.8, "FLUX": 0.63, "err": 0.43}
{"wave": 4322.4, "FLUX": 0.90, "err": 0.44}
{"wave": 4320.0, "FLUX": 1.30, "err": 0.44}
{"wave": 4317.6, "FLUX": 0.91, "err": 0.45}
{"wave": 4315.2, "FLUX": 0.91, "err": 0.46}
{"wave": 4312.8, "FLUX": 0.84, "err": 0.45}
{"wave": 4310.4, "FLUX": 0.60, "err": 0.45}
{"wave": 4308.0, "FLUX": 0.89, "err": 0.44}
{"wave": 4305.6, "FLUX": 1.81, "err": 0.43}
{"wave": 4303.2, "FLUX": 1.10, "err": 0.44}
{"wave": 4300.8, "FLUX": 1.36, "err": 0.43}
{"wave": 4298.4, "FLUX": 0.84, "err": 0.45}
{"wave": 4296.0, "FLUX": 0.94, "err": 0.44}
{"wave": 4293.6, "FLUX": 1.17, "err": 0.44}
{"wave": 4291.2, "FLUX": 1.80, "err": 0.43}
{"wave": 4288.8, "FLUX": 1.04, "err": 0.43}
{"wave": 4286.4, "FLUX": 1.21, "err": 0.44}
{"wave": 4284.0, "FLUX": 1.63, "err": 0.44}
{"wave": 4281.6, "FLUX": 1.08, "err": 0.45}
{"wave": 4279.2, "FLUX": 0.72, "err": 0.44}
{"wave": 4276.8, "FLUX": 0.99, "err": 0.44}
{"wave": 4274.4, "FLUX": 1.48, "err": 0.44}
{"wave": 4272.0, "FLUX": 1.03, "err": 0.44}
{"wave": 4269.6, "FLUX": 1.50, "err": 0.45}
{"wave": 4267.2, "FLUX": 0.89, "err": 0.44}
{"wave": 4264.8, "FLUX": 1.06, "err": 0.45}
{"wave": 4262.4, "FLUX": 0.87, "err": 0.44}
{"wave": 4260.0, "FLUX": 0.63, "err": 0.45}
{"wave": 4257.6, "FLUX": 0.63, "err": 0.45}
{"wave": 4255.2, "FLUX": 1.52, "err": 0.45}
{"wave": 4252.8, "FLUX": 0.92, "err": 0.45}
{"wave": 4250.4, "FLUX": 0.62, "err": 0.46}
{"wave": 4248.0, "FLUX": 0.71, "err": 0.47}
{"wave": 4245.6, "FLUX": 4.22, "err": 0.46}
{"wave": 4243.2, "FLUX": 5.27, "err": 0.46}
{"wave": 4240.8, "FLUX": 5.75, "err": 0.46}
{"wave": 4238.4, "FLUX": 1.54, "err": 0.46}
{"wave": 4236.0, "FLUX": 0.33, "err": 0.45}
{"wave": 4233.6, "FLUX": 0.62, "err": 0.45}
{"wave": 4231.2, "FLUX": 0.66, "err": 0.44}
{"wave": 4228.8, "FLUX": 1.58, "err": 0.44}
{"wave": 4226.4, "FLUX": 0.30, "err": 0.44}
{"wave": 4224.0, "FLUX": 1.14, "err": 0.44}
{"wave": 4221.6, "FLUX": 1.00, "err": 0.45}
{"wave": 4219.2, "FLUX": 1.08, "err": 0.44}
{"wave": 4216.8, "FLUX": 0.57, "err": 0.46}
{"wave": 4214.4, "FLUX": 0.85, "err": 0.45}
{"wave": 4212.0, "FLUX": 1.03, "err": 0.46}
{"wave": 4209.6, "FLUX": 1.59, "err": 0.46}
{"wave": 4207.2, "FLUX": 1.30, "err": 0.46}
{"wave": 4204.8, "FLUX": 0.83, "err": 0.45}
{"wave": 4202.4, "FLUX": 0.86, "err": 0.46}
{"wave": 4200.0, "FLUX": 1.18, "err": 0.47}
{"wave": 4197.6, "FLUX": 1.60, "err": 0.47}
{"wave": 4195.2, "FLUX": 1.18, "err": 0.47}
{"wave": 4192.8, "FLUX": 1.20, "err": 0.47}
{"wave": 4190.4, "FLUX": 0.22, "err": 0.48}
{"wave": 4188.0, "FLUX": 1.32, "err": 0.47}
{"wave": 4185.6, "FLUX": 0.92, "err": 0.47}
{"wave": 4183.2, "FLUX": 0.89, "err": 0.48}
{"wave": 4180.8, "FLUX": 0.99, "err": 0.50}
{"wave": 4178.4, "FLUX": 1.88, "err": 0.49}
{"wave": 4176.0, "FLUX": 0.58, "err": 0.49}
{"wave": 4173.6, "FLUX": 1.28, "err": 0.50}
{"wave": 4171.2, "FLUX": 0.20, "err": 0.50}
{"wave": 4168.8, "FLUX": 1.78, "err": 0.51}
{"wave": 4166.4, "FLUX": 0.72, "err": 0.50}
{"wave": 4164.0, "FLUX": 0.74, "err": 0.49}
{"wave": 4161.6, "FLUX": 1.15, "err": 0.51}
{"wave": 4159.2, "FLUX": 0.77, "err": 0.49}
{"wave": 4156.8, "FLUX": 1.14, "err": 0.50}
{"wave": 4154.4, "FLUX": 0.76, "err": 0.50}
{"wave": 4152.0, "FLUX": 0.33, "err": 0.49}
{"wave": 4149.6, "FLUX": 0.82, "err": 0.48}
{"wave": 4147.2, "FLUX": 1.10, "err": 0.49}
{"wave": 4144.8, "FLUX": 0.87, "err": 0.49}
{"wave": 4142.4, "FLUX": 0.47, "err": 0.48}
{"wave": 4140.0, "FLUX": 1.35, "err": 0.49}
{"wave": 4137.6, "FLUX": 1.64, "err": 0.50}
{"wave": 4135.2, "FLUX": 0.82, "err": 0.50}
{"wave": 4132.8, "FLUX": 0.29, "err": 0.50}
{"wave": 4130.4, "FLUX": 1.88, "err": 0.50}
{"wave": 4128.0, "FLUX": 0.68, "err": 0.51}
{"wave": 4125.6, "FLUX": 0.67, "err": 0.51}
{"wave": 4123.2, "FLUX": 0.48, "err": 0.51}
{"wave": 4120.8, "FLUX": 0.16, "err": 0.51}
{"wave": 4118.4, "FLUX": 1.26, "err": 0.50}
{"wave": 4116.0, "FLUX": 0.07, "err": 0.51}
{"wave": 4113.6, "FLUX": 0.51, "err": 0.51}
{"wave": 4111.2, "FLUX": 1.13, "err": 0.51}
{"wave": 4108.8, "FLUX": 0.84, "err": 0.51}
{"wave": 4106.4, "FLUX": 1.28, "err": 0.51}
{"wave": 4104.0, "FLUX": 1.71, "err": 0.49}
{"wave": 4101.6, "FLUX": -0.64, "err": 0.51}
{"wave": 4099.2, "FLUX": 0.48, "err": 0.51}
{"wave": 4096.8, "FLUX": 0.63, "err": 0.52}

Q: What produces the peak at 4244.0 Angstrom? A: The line [O II] 3727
